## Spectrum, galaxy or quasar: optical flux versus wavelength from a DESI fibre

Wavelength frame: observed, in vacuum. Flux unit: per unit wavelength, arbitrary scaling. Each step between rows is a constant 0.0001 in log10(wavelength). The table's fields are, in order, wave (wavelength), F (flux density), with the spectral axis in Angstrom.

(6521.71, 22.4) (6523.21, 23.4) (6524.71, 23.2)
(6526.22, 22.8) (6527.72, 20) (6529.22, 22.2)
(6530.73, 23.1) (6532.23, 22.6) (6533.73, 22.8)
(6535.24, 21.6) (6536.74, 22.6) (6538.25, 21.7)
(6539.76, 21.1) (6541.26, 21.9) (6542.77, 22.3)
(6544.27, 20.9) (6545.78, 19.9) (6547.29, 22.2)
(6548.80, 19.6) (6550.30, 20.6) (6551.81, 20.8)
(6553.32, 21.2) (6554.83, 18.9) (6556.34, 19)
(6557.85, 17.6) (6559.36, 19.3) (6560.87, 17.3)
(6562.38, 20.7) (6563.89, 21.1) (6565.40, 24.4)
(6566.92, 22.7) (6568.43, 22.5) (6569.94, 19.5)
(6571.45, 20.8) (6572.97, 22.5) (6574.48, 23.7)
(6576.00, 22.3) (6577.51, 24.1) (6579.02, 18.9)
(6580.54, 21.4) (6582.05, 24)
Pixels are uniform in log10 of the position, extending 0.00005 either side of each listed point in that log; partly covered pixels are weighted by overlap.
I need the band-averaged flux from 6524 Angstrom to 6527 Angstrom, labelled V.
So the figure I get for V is 22.9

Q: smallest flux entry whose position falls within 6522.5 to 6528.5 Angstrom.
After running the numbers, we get 20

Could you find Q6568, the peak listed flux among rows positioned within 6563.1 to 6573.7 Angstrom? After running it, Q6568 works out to 24.4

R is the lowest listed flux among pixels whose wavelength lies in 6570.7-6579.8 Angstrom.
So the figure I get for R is 18.9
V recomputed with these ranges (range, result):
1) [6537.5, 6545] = 21.6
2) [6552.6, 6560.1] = 19.2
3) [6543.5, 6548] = 21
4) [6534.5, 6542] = 21.8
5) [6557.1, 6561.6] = 18.1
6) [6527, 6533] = 22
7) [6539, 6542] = 21.5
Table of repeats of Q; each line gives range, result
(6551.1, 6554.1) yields 20.8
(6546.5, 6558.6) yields 17.6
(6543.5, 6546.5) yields 19.9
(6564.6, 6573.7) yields 19.5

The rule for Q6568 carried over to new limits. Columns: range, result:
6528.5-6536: 23.1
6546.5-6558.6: 22.2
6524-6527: 23.2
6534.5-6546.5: 22.6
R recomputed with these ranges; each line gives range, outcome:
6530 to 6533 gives 22.6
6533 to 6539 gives 21.6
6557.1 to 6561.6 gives 17.3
